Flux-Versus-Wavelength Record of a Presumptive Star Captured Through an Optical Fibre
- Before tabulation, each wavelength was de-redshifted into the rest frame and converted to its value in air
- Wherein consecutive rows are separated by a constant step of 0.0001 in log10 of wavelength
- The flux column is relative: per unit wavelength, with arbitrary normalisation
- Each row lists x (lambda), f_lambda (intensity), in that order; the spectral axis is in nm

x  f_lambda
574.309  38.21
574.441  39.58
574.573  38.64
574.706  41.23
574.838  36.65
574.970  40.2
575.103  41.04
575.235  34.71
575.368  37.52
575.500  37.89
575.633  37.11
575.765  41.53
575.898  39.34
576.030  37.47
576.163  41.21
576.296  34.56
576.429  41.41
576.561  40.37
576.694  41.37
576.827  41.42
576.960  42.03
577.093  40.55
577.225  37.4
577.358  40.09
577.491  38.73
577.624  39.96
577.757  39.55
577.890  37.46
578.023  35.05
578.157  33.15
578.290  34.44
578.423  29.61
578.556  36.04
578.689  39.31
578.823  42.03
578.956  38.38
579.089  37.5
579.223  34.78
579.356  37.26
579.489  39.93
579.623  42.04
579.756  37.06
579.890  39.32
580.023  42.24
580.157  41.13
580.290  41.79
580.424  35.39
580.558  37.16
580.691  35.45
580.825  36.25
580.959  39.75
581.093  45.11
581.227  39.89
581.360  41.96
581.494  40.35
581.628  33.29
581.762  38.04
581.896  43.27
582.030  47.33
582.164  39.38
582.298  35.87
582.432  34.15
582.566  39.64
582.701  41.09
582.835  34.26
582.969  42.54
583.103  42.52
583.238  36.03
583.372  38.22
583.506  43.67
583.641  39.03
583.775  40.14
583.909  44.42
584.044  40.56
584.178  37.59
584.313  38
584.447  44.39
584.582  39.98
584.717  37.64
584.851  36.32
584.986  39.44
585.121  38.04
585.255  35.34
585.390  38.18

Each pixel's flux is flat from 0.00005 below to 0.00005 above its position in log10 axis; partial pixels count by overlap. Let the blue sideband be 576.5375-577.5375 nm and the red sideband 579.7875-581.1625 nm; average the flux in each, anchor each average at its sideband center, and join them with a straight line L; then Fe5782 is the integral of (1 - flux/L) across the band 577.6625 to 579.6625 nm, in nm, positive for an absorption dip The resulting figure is 0.14 nm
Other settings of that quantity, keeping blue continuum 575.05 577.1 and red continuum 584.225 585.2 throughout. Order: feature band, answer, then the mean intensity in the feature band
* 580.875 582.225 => -0.057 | 40.8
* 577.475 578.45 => 0.078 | 36.1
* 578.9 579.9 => 0.025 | 38.2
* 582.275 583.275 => 0.017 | 38.4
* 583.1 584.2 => -0.032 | 40.2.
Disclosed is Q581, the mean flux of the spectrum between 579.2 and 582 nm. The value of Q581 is 39.3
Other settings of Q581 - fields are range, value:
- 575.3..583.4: 38.8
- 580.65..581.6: 39.7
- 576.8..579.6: 37.9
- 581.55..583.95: 39.6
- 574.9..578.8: 38.3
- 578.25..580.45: 38.2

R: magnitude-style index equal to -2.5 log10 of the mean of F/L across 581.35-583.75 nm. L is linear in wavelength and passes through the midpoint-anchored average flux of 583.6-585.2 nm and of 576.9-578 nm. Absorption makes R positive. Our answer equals 0.00 mag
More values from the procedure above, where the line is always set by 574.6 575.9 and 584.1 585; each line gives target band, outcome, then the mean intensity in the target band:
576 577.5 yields -0.03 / 39.8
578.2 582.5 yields 0.01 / 38.6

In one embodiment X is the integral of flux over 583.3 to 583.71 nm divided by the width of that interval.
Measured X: 40.3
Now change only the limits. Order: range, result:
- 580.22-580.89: 37.2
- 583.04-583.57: 40.1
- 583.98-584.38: 38.7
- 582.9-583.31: 40.3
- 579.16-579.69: 38.6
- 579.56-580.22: 40.4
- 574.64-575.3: 38.8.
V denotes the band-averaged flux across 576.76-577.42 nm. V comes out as 40.3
